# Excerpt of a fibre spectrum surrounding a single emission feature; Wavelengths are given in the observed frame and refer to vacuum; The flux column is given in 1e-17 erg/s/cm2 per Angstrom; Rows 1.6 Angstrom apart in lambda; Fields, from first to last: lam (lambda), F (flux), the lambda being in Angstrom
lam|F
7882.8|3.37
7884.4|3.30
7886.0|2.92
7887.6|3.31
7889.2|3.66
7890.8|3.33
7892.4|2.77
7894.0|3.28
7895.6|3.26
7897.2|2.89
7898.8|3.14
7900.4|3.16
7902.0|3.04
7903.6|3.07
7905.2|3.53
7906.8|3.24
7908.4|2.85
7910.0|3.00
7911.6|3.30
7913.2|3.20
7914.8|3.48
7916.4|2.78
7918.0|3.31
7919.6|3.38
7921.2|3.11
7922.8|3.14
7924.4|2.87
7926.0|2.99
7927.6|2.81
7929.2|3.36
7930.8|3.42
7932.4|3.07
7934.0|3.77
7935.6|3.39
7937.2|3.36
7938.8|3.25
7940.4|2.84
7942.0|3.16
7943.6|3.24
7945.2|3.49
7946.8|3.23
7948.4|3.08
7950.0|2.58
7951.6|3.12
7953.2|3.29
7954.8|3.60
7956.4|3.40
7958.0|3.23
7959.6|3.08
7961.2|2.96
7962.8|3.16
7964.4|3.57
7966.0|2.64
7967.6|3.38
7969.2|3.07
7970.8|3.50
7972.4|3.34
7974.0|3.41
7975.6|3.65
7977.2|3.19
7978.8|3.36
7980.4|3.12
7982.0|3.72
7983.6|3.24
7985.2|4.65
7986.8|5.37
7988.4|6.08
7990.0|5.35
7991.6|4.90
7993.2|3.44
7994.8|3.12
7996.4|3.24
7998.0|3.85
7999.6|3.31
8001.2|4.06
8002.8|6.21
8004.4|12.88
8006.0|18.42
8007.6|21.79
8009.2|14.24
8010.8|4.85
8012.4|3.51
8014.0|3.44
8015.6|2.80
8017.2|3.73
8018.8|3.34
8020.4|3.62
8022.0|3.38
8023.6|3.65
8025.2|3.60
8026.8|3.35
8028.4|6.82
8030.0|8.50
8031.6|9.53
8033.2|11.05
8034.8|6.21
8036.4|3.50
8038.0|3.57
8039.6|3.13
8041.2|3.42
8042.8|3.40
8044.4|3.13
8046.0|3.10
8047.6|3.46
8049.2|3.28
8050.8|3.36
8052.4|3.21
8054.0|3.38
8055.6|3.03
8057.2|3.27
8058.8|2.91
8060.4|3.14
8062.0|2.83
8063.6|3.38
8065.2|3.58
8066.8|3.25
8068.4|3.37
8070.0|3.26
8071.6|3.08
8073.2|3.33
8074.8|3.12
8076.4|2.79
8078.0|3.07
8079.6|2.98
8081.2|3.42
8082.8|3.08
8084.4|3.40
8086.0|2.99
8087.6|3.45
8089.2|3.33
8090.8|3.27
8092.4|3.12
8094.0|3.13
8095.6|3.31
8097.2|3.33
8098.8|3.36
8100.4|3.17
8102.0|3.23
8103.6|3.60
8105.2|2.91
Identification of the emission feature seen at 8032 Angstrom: [N II]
